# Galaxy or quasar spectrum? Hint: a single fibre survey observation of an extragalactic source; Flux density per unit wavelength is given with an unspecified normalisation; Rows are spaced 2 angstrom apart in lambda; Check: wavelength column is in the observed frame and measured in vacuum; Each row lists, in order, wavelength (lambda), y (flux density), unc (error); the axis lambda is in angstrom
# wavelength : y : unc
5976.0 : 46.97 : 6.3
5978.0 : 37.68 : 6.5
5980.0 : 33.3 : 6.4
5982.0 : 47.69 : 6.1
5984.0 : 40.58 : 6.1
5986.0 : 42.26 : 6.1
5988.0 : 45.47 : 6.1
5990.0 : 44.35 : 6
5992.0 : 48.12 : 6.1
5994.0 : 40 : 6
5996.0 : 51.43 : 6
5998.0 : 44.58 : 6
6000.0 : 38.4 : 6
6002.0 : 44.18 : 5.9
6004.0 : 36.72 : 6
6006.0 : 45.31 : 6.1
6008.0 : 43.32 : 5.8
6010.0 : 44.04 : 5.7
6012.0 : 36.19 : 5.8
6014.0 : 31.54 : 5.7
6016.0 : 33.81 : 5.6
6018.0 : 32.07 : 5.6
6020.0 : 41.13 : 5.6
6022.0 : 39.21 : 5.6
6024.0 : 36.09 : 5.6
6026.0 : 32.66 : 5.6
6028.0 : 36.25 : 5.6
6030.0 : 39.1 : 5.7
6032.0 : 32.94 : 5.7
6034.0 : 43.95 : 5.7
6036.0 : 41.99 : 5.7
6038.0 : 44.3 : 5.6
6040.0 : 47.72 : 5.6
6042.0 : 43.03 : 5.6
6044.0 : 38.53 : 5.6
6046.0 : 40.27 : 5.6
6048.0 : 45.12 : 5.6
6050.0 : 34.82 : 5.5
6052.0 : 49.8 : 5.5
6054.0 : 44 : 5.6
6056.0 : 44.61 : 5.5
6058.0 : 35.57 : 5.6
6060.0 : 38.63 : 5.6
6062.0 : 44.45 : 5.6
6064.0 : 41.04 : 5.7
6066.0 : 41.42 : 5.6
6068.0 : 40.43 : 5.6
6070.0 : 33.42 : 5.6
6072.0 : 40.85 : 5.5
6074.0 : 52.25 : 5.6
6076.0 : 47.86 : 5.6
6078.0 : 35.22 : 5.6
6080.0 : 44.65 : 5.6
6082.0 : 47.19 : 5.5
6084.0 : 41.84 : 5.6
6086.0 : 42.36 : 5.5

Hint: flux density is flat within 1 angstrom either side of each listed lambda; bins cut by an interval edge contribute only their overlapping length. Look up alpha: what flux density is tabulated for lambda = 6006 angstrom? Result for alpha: 45.31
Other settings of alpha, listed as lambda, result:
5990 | 44.35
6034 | 43.95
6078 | 35.22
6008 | 43.32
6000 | 38.4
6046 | 40.27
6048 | 45.12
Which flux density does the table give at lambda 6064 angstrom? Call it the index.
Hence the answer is 41.04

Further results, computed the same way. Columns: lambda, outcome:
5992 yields 48.12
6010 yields 44.04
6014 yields 31.54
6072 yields 40.85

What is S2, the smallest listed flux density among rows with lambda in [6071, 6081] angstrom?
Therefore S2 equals 35.22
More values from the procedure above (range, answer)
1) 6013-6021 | 31.54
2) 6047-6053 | 34.82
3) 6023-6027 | 32.66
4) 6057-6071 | 33.42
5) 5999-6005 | 36.72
